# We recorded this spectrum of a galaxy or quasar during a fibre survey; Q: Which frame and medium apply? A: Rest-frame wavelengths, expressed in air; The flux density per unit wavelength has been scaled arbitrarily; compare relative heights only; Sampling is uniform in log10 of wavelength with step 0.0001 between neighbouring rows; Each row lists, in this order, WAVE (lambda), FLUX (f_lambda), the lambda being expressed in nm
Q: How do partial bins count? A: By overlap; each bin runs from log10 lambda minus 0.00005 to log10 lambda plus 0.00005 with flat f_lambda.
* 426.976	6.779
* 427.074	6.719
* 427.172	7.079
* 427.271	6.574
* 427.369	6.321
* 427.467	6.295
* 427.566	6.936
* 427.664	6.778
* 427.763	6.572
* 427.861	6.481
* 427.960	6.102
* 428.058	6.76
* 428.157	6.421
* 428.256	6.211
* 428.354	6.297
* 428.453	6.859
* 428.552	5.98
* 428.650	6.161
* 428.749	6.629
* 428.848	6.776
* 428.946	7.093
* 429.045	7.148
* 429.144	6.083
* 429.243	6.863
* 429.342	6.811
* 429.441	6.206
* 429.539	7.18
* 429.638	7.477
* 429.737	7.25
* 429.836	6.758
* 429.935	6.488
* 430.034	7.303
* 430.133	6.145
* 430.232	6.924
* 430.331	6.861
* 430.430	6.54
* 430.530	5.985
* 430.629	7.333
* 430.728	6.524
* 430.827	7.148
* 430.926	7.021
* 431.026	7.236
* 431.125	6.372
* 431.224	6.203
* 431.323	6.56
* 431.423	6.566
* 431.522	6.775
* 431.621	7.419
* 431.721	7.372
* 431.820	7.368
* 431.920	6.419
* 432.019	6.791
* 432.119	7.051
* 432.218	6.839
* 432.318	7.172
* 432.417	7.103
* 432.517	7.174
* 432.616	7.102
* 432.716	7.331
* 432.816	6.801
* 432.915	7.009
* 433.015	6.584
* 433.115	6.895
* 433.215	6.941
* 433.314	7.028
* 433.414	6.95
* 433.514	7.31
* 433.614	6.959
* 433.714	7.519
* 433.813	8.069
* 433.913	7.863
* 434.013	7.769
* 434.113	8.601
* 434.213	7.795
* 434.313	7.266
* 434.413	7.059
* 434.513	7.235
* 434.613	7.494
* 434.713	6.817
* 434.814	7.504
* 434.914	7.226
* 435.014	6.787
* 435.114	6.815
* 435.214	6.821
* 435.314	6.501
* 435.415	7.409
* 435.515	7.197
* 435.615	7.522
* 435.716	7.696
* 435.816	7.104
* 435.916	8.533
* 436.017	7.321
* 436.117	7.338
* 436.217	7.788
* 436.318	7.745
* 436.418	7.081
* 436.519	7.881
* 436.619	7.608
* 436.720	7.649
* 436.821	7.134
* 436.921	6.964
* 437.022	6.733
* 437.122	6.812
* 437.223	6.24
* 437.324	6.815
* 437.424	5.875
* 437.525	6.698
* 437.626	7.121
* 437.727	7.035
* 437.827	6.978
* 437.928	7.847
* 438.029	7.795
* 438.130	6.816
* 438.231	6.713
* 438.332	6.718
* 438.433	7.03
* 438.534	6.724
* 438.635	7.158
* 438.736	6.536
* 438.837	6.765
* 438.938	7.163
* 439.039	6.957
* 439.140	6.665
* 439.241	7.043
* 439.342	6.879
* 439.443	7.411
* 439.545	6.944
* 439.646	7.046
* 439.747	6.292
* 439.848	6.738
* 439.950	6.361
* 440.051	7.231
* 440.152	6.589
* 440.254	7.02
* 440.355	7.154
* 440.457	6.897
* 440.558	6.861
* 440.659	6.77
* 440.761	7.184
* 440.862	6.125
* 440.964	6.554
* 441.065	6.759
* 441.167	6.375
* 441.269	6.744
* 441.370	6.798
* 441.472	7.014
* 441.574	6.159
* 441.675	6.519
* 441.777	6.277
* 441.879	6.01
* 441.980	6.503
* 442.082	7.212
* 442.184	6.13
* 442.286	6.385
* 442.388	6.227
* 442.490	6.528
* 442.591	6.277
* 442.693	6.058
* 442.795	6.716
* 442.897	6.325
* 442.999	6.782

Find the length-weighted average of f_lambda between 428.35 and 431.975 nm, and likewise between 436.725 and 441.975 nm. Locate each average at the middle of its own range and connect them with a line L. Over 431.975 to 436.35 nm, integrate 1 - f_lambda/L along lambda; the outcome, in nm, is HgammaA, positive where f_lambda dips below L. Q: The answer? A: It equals -0.31 nm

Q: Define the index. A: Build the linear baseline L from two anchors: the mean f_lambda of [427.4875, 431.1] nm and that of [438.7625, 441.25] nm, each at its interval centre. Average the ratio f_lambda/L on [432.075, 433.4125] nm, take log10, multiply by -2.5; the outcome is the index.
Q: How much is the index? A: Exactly -0.04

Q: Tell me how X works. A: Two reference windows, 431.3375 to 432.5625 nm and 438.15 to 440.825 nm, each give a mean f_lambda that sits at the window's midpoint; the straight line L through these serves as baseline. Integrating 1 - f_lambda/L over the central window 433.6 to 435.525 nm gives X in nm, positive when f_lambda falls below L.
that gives -0.11 nm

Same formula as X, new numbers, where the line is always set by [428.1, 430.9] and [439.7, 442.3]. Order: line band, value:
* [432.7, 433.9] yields -0.08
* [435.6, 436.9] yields -0.17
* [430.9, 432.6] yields -0.06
